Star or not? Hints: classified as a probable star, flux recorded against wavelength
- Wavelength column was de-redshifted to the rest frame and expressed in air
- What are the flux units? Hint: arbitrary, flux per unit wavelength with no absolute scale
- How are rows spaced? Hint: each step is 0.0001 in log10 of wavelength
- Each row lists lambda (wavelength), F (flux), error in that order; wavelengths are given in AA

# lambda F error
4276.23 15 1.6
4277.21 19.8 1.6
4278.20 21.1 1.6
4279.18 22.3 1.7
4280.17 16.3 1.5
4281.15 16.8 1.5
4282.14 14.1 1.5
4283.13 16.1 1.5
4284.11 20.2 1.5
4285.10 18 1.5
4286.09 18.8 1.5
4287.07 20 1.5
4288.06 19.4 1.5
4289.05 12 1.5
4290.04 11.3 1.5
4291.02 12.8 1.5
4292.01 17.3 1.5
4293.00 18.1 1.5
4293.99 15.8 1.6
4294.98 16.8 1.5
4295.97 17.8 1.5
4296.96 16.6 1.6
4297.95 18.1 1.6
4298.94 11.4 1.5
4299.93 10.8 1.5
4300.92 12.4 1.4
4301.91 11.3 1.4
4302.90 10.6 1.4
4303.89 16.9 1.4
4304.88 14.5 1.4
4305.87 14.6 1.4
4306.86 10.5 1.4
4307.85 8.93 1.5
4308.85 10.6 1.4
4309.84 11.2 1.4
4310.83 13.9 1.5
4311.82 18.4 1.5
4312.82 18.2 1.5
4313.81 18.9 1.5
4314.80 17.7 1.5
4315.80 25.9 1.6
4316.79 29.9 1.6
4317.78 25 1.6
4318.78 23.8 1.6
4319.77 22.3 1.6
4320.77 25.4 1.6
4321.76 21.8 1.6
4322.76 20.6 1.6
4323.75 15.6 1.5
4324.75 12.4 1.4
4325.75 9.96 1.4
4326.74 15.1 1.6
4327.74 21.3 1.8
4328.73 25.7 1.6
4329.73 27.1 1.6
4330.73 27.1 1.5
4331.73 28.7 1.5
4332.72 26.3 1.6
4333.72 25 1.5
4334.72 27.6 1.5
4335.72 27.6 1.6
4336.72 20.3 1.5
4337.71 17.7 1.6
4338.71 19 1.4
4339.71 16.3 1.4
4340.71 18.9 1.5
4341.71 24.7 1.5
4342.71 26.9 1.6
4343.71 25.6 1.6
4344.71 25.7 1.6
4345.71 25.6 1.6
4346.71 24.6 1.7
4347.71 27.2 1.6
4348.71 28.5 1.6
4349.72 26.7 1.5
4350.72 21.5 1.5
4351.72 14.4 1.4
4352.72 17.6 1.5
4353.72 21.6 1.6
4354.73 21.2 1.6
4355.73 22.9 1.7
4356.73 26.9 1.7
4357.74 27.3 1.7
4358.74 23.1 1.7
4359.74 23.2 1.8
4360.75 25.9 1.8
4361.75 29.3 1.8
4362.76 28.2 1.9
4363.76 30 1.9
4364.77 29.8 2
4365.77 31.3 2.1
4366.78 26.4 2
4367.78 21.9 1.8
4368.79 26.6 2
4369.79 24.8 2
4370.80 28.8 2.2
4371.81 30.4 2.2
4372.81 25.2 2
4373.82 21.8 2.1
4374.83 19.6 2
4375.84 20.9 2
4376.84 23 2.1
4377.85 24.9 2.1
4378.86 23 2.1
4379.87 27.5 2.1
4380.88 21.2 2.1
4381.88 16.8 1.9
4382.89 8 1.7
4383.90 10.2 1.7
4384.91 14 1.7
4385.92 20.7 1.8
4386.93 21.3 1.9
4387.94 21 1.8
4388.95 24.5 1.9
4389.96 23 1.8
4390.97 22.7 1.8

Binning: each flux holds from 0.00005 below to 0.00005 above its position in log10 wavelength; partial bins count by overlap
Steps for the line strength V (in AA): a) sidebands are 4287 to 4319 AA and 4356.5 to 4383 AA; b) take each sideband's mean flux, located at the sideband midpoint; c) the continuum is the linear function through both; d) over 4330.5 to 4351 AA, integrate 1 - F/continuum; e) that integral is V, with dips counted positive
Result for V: -3.3 AA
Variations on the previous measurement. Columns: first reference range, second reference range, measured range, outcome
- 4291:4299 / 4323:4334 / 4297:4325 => 3.0 AA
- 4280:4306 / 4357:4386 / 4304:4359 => -4.5 AA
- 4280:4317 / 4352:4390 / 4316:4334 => -3.9 AA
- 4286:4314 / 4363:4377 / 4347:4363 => -0.4 AA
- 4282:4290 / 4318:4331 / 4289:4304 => 3.0 AA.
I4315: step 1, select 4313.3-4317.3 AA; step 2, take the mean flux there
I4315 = 23.1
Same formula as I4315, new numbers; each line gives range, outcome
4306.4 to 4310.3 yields 10.3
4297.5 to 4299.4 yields 14.7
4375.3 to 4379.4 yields 23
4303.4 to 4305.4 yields 15.7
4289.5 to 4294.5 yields 15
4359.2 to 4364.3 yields 27.3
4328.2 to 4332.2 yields 27.1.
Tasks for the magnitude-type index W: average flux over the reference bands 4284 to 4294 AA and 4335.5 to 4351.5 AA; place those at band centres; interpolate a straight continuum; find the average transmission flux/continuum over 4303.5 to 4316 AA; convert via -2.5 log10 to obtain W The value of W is 0.26 mag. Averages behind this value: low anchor 16.6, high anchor 23.3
